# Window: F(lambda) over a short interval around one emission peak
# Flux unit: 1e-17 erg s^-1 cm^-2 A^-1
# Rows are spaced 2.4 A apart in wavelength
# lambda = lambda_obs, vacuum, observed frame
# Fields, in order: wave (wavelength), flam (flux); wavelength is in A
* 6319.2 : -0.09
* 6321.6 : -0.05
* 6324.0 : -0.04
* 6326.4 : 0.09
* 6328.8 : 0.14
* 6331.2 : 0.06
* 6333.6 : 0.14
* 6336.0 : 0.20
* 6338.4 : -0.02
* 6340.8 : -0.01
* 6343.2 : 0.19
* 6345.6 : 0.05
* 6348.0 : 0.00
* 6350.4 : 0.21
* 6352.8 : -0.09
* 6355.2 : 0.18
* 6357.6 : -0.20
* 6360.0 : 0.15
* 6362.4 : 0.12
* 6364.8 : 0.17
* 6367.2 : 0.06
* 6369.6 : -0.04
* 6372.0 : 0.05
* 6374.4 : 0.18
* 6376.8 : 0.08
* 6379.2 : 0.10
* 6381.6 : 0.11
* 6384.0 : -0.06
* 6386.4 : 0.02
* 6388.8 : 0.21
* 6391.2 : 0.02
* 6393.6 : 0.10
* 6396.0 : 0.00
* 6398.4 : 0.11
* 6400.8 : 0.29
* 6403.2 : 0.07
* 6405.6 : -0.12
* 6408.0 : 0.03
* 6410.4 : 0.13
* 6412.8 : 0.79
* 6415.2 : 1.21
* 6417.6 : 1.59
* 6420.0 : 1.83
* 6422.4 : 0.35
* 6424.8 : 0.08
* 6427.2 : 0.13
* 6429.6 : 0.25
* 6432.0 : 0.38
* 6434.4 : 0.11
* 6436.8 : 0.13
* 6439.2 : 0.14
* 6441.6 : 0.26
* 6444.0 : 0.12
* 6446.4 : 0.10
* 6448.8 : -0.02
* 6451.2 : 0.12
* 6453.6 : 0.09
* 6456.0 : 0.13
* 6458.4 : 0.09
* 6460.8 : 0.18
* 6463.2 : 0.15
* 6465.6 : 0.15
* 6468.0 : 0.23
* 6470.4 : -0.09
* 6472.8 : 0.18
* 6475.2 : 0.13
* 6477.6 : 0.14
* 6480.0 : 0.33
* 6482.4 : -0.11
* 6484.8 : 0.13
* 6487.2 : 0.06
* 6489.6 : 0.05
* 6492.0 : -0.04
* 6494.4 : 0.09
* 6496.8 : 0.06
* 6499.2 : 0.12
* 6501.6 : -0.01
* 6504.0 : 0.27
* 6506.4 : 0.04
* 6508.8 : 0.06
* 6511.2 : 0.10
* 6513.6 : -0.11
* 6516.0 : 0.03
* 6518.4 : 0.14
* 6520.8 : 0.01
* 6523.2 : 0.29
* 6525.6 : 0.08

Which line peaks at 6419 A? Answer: [O II]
